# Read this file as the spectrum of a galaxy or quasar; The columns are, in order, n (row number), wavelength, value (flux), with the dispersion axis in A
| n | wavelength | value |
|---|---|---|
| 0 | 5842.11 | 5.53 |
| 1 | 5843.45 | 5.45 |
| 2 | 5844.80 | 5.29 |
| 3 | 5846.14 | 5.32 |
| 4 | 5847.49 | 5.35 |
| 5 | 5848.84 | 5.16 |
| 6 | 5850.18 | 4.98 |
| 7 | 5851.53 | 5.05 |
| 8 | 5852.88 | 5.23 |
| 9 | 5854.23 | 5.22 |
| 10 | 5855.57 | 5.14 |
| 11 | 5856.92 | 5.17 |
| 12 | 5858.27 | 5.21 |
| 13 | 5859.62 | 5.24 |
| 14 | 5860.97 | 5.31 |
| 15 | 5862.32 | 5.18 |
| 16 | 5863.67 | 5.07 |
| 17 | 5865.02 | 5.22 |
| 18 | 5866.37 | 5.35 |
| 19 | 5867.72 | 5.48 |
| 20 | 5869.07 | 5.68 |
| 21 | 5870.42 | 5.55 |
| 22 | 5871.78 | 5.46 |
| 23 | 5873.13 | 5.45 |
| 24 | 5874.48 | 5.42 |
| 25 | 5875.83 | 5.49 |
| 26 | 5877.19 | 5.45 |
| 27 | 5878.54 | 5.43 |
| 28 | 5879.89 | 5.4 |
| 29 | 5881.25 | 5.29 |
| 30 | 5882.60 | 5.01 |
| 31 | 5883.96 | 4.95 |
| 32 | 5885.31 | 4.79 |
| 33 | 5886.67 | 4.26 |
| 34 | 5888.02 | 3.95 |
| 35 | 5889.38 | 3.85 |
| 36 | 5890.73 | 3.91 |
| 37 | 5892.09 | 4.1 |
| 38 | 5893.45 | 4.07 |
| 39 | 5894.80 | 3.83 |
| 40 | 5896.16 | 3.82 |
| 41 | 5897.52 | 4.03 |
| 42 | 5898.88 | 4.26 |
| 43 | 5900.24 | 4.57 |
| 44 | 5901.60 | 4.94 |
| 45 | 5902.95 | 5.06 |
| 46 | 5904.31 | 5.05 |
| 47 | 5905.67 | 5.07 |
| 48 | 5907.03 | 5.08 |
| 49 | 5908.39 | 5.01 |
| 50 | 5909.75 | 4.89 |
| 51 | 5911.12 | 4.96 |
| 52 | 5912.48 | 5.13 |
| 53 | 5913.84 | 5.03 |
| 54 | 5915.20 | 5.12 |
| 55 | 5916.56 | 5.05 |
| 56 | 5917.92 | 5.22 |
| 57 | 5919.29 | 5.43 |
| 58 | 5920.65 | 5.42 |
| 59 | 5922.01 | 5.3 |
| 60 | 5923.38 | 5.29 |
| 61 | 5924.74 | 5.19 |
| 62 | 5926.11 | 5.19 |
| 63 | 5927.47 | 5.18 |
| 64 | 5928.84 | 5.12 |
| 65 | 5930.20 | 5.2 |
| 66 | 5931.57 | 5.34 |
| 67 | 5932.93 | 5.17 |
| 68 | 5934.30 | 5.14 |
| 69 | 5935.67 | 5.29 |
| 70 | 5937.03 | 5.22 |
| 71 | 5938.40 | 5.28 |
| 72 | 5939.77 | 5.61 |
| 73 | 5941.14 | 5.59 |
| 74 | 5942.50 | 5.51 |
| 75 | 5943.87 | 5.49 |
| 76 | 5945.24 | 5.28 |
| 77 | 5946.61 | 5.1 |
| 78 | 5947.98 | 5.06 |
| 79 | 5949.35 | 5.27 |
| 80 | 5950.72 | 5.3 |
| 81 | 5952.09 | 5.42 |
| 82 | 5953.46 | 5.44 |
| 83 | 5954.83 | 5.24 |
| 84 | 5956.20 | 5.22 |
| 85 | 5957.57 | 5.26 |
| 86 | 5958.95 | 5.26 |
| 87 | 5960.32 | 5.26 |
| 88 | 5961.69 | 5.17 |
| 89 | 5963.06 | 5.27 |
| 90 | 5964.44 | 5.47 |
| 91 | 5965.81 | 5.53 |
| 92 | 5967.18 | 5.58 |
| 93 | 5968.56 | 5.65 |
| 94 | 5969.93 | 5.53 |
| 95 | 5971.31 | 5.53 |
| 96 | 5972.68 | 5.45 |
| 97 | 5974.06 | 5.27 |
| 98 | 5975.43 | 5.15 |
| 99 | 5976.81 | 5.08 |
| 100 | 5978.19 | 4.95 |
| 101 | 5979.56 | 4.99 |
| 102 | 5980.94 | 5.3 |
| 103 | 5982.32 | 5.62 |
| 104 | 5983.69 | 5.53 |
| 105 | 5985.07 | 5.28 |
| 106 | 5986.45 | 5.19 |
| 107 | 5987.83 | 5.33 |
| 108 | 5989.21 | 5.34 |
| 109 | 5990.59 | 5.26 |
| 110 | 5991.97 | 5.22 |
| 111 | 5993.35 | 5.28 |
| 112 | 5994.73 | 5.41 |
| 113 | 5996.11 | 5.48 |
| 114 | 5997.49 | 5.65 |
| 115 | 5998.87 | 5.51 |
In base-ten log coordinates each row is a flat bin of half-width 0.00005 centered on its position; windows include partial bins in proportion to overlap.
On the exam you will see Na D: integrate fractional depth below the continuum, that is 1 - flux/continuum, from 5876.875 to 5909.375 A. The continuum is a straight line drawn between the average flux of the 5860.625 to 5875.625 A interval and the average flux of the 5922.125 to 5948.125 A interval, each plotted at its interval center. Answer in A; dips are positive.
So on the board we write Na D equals 4.4 A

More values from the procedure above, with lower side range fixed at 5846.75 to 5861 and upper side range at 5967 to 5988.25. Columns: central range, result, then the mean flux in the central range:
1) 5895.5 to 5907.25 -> 1.3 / 4.64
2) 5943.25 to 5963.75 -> 0.1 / 5.27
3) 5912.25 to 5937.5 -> 0.3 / 5.21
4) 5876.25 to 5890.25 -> 1.0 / 4.84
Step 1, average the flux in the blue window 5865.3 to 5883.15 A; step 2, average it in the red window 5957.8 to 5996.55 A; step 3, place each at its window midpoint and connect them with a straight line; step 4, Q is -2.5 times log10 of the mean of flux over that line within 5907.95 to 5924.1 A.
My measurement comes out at 0.05 mag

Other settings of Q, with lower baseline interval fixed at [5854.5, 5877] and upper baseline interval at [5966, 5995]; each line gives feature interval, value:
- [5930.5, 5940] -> 0.013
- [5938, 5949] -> -0.006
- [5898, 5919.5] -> 0.077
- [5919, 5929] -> 0.014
